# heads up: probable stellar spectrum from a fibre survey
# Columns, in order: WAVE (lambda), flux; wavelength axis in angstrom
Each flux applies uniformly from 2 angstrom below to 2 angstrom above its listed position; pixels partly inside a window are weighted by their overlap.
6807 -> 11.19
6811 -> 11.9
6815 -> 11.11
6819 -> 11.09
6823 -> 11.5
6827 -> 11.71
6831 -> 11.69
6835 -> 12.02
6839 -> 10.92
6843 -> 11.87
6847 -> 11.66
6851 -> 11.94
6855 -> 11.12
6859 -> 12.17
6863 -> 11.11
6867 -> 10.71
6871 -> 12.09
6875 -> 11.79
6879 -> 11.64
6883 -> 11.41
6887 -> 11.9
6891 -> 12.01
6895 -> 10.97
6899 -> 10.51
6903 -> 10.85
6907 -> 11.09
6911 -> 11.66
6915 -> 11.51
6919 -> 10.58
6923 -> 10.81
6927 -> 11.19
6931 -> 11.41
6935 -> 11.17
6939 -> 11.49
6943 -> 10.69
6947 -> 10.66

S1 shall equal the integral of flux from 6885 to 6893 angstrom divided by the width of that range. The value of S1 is 12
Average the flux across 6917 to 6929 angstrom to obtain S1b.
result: 10.9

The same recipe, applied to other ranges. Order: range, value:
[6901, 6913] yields 11.2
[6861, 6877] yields 11.4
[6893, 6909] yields 10.9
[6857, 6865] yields 11.6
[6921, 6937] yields 11.1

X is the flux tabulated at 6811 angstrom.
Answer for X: 11.9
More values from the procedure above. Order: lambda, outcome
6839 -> 10.92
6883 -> 11.41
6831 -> 11.69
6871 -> 12.09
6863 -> 11.11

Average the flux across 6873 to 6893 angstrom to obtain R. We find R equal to 11.8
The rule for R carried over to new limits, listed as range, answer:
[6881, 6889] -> 11.7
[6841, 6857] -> 11.6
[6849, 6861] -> 11.7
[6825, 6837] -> 11.8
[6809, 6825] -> 11.4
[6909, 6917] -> 11.6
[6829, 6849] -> 11.6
